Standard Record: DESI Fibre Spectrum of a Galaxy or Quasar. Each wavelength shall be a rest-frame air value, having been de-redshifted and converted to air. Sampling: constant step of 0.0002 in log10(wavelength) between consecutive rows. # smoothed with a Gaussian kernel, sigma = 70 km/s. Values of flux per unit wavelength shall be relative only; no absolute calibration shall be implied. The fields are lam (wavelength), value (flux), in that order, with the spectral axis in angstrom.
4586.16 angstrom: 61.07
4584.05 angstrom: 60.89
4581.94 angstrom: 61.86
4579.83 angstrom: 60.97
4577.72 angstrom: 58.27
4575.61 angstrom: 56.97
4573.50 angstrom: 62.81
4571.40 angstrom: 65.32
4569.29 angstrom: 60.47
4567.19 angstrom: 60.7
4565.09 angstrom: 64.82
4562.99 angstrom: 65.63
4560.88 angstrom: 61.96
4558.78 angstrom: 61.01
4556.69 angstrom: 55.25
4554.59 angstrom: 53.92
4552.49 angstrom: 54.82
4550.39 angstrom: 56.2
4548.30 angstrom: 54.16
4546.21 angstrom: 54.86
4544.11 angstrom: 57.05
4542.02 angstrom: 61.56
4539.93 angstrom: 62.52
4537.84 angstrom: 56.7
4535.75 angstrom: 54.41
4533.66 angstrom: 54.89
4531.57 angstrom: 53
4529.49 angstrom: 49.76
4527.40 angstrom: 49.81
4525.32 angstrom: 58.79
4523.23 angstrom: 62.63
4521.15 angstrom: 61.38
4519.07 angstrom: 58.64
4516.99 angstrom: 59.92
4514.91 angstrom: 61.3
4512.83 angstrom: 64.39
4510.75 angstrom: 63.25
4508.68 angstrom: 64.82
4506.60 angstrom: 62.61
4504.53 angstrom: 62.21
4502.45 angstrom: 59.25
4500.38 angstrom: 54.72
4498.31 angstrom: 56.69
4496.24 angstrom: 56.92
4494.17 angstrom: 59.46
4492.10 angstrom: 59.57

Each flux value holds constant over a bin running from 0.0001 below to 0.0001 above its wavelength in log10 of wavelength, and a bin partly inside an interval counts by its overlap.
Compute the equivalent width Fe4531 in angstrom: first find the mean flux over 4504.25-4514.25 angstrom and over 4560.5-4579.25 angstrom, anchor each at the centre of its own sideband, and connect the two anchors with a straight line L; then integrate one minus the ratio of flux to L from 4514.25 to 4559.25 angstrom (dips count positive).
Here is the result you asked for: 4.2 angstrom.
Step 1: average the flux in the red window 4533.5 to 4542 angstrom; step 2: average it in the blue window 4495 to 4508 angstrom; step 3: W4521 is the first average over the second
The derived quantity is 1.0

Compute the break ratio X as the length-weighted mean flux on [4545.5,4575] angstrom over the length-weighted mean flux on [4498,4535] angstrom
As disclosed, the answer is 1.01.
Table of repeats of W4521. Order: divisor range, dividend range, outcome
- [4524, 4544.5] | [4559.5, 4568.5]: 1.13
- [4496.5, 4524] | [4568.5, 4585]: 1.00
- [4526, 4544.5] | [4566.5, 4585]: 1.10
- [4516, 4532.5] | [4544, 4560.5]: 0.99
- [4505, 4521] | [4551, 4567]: 0.96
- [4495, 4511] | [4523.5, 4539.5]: 0.91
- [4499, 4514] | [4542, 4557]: 0.90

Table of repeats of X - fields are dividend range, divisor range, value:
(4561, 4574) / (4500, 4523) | 1.03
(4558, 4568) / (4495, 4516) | 1.04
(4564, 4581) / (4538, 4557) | 1.08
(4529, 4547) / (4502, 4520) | 0.91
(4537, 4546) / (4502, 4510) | 0.95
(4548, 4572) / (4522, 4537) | 1.09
